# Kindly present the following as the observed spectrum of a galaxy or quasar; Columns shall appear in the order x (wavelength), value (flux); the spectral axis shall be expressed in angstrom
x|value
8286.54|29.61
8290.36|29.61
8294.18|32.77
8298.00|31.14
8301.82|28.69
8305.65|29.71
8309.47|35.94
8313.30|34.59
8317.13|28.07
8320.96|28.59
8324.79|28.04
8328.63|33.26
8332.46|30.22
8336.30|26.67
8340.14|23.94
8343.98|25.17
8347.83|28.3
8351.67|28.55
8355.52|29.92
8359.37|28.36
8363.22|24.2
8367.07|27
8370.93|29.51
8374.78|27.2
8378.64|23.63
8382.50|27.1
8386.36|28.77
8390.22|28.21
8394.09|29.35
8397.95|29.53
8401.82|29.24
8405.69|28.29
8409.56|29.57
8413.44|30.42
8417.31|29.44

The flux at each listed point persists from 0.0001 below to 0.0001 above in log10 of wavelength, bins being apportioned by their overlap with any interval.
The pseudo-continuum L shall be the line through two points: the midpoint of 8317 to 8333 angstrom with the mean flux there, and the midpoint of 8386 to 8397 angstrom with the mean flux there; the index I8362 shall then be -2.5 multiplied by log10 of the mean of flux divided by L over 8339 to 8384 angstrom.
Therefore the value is 0.09 mag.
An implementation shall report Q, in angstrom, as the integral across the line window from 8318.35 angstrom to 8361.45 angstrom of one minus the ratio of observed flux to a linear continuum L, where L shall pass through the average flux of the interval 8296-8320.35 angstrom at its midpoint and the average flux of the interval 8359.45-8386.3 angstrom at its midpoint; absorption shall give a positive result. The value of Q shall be 1.1 angstrom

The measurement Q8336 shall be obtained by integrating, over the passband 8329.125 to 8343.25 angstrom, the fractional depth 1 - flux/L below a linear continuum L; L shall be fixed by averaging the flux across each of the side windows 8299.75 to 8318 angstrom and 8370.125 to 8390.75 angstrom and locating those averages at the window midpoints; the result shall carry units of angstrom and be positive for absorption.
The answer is 1.2 angstrom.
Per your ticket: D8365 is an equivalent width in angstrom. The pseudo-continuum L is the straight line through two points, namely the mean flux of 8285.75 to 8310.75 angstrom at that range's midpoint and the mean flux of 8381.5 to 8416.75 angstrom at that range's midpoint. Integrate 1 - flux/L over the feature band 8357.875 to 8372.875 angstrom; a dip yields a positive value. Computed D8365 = 1.2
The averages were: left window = 31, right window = 29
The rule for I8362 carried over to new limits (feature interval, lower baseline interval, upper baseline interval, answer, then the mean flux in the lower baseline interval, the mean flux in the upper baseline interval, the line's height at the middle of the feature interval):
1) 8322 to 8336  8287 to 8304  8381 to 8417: 0.001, 30.4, 29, 30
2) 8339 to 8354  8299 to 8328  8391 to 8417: 0.132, 30.7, 29.4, 30.2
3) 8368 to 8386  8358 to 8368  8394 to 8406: 0.016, 26.4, 29.2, 27.4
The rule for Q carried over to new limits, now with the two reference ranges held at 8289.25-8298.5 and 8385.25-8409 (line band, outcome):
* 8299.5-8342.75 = 1.4 angstrom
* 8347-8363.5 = 0.9 angstrom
